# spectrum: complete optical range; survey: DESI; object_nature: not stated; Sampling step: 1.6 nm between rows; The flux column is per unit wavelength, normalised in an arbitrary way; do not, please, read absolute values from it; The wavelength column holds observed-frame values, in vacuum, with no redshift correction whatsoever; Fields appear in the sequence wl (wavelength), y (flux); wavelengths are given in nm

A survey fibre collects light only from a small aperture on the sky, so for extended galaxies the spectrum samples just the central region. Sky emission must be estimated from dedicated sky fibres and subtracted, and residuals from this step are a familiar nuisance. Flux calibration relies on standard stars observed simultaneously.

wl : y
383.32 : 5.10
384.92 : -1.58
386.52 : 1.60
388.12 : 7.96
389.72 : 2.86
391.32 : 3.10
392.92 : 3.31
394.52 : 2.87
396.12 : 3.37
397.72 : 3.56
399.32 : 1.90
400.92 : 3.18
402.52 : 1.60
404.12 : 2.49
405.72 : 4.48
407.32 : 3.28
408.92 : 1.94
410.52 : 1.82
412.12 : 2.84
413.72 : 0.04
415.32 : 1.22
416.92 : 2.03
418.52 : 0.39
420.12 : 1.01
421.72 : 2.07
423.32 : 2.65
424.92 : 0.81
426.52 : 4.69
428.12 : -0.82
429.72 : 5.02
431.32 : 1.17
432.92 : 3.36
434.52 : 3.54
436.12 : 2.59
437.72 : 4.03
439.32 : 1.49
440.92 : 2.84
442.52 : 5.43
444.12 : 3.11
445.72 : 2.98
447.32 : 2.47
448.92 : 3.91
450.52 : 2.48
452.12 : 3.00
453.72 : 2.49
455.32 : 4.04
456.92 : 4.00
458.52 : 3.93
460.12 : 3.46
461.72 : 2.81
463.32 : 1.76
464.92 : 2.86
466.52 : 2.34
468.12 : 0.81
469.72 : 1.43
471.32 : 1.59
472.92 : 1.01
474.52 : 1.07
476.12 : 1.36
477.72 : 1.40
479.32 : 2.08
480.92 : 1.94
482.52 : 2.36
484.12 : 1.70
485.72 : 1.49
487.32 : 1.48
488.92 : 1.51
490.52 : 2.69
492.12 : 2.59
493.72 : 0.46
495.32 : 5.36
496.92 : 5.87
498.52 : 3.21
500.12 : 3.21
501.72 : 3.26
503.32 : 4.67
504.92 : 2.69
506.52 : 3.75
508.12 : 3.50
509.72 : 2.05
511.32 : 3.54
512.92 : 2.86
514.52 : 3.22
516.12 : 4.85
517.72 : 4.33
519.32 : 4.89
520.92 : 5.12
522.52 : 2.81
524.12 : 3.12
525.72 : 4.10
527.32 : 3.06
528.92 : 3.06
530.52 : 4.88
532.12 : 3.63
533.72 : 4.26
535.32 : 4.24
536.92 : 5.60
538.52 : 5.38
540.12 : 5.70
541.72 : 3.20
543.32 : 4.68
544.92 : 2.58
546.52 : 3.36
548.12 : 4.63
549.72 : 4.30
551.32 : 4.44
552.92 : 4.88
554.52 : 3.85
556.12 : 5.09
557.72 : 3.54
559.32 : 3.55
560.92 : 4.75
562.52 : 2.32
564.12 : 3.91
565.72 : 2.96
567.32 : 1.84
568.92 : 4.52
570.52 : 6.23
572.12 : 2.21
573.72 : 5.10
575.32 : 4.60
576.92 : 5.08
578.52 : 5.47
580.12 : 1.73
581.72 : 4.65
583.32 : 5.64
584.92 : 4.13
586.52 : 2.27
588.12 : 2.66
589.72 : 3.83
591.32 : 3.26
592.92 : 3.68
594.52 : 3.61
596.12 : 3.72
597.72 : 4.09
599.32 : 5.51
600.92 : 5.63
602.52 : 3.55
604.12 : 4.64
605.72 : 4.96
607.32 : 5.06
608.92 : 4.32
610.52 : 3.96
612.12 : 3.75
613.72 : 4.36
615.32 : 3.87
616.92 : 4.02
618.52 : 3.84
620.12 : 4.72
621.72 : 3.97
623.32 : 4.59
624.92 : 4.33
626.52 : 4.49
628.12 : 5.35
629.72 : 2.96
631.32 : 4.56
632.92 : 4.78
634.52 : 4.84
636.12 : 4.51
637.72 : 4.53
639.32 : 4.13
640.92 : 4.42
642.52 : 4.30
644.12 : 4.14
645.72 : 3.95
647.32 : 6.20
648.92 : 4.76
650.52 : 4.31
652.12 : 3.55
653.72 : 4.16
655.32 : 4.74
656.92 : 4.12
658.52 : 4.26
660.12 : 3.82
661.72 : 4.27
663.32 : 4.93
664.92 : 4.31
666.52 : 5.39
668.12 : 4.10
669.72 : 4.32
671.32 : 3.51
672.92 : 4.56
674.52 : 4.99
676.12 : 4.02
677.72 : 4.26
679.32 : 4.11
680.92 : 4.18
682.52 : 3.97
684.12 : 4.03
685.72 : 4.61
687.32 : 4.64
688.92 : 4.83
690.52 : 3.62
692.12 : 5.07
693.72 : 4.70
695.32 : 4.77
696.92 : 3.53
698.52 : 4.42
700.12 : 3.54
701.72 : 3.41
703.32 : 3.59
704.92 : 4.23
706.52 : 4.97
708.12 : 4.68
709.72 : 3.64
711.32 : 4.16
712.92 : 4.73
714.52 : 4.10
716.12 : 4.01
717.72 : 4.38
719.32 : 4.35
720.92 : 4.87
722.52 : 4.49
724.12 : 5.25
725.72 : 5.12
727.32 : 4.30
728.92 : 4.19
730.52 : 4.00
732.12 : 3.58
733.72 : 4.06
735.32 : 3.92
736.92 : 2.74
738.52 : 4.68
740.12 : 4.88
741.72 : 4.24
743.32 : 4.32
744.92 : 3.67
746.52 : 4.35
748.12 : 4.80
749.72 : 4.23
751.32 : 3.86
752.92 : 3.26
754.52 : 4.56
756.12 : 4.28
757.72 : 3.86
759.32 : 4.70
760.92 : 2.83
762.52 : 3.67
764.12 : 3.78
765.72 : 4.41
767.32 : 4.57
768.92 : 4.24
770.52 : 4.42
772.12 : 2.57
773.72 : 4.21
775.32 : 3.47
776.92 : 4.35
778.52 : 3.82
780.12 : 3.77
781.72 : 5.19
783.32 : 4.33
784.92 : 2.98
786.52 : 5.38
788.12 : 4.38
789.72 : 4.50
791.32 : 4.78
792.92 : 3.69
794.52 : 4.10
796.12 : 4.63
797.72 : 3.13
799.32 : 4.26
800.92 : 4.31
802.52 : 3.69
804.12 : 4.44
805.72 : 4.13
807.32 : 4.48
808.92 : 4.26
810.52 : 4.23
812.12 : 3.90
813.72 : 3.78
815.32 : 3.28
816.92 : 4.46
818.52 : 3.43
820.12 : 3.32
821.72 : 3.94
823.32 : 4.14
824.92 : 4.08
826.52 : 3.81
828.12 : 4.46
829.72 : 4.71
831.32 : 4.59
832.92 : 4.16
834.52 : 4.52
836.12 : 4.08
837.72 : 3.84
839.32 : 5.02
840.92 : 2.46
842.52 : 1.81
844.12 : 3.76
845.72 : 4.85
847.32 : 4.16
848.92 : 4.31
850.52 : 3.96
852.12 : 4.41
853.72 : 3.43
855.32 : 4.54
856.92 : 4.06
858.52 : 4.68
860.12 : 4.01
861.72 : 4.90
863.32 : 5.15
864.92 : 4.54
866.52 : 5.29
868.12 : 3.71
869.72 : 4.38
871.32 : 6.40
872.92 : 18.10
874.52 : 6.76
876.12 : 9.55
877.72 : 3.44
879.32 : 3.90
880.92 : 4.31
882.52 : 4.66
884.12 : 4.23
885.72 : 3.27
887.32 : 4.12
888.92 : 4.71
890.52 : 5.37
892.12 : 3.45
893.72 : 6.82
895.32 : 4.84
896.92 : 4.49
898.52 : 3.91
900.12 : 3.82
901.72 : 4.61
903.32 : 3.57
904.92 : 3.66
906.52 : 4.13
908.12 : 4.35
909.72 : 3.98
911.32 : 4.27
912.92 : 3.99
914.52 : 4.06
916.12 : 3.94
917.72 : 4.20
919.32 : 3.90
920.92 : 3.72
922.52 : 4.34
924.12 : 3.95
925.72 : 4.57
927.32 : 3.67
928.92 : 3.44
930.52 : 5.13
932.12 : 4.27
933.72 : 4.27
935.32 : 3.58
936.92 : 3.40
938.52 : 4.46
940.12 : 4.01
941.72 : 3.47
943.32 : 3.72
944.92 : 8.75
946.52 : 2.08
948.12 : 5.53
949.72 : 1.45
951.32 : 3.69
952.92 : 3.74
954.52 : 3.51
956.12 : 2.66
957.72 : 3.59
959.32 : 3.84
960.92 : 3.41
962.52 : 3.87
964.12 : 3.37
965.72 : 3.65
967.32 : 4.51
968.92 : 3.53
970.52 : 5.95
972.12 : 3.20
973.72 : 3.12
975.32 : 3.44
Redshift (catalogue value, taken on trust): 0.331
